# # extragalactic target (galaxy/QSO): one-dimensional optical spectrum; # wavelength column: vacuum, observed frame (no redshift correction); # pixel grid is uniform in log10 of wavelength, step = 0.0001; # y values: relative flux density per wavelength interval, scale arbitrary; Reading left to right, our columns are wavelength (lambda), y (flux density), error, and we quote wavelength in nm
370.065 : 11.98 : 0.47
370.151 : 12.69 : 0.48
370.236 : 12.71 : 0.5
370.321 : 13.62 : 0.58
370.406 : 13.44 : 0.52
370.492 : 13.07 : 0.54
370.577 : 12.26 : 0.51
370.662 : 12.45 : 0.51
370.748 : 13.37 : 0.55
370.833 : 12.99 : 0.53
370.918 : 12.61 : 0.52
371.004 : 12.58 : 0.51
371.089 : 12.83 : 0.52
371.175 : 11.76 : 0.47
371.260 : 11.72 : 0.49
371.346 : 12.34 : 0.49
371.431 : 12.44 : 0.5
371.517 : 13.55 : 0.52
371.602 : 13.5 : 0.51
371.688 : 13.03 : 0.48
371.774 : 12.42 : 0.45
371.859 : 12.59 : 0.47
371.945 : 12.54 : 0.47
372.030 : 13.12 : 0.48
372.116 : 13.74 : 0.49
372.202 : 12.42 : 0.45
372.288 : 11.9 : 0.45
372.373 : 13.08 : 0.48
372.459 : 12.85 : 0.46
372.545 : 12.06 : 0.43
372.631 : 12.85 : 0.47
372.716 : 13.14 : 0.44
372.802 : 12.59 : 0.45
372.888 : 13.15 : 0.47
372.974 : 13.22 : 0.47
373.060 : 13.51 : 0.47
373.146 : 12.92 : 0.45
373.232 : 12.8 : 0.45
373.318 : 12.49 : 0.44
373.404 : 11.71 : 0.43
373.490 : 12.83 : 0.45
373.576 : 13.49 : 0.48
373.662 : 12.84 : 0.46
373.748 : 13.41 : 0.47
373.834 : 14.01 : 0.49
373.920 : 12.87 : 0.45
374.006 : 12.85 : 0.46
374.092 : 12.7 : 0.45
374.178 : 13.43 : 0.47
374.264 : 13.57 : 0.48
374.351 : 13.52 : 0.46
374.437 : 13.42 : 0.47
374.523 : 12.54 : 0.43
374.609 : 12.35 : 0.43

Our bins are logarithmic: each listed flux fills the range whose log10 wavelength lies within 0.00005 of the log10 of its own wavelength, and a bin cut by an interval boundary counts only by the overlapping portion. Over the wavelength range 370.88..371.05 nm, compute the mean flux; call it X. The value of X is 12.6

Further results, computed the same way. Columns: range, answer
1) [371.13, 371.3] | 11.7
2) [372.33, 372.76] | 12.8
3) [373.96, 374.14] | 12.8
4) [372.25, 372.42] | 12.6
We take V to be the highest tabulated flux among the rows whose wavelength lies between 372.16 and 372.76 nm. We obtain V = 13.14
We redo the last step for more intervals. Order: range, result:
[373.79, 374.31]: 14.01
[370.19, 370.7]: 13.62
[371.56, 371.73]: 13.5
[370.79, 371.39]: 12.99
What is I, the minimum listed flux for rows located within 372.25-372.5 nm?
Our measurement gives 11.9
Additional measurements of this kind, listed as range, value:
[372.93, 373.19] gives 12.92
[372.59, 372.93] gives 12.59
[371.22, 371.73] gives 11.72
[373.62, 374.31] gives 12.7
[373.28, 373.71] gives 11.71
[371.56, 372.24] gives 12.42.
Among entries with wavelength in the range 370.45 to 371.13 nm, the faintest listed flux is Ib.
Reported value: 12.26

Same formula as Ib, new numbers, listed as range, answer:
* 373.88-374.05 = 12.85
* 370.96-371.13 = 12.58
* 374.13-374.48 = 13.42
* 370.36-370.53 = 13.07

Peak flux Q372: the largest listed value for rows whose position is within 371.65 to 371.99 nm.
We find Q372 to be 13.03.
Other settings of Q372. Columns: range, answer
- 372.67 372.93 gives 13.15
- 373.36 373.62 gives 13.49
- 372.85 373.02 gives 13.22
